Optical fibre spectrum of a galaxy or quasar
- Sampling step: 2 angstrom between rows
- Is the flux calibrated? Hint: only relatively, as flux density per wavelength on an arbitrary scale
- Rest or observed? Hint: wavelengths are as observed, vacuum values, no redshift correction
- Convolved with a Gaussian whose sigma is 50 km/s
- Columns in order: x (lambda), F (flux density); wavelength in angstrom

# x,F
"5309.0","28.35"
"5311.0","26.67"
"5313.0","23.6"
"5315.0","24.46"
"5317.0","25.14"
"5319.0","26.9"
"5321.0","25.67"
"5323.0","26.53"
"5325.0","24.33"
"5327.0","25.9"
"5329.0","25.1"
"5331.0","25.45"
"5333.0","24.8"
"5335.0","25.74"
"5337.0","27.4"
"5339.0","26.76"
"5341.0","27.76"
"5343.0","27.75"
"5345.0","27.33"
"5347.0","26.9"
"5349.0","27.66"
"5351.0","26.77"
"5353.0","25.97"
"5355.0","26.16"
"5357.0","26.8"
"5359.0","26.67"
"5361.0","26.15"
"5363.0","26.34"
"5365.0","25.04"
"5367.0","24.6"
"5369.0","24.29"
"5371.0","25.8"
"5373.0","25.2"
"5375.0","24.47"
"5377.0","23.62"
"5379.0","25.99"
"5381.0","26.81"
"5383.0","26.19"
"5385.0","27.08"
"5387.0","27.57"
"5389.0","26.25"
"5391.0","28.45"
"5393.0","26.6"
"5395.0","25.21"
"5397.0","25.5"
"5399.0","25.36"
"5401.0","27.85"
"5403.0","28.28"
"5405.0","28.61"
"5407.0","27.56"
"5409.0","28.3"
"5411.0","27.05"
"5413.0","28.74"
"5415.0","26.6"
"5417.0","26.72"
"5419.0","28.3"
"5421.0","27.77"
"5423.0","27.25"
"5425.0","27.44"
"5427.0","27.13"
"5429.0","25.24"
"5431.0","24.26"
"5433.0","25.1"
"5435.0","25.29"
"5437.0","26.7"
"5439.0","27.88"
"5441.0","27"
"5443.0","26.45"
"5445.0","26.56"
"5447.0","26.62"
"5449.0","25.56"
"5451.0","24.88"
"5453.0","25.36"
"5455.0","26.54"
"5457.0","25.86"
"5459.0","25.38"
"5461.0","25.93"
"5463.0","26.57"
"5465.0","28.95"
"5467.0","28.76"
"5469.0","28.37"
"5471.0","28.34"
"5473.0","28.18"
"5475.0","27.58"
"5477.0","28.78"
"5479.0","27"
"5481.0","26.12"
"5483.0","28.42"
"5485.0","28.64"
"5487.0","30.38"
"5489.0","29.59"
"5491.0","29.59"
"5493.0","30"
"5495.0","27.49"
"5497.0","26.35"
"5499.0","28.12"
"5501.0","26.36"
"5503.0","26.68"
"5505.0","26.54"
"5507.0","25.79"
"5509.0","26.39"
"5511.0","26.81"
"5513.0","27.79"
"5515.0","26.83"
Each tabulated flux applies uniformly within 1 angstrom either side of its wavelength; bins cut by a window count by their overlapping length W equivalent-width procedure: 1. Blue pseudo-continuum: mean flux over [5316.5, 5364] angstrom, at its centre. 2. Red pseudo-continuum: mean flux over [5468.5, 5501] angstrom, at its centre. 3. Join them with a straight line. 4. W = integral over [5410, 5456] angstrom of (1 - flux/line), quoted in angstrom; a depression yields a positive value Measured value 1.70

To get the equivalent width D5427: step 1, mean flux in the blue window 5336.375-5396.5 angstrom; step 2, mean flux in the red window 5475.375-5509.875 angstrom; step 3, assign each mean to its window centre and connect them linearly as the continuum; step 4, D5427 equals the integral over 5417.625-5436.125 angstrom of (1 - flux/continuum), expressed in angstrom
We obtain 0.4 angstrom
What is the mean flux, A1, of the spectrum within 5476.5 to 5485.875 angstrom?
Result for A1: 27.7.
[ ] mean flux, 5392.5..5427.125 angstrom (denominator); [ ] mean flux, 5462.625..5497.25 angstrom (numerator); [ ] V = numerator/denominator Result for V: 1.0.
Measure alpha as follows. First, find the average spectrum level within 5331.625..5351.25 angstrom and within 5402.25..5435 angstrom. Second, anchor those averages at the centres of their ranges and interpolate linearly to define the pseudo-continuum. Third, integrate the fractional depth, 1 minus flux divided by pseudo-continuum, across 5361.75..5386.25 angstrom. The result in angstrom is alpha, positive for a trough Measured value 1.34 angstrom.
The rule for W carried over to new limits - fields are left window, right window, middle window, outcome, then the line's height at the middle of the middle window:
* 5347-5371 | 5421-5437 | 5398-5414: -0.99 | 26.1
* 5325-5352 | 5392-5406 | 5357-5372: 0.55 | 26.6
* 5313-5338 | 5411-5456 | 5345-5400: -0.23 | 26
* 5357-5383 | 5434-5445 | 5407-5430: -0.90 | 26.3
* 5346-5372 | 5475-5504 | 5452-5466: 0.64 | 27.6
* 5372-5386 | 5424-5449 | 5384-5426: -2.18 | 25.9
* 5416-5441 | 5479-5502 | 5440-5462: 0.95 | 27.2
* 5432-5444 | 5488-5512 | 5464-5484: -0.76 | 27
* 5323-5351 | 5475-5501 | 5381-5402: 0.35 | 27.1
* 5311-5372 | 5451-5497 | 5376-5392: 0.04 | 26.6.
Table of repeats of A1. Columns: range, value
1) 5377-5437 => 26.8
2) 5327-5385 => 26.1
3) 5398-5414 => 27.7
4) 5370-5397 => 26.1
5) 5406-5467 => 26.7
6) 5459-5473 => 27.7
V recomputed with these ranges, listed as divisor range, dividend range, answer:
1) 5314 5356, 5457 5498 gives 1.07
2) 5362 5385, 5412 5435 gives 1.05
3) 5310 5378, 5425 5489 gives 1.04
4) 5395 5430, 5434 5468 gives 0.97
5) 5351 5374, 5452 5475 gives 1.05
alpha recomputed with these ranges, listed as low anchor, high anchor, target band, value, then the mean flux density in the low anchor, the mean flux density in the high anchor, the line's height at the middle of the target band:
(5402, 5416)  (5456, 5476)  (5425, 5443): 1.0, 27.9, 27.4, 27.7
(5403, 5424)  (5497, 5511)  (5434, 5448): 0.4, 27.7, 26.6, 27.4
